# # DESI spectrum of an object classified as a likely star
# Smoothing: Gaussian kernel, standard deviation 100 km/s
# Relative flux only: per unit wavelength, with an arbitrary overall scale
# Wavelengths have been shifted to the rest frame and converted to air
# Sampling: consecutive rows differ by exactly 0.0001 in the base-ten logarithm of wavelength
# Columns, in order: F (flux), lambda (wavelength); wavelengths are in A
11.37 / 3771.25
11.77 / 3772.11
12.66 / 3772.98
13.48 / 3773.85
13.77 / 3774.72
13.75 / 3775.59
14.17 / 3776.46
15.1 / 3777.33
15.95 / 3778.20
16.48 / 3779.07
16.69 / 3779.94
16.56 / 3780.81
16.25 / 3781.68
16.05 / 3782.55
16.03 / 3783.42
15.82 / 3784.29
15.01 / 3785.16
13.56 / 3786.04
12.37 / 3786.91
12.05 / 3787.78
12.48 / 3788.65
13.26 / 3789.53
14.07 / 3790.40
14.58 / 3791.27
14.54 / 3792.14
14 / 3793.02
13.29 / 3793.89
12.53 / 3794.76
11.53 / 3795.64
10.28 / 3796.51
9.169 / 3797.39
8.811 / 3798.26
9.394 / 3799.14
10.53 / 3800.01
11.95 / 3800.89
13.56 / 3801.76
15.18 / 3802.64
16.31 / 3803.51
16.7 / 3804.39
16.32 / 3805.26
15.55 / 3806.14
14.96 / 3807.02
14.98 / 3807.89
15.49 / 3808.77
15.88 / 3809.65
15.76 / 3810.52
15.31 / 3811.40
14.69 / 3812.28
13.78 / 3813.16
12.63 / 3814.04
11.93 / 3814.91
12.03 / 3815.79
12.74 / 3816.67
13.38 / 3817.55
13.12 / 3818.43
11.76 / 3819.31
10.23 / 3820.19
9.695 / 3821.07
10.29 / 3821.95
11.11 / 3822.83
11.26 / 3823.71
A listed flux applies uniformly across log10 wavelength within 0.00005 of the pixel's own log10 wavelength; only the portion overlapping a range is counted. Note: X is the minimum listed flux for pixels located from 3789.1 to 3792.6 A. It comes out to 13.26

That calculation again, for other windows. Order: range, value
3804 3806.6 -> 15.55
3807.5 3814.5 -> 12.63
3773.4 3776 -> 13.48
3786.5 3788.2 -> 12.05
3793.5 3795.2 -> 12.53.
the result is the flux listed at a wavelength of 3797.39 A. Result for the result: 9.169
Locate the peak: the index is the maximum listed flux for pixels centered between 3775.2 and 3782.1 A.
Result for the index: 16.69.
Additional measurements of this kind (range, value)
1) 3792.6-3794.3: 14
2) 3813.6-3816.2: 12.63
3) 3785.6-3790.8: 14.07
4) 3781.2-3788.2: 16.25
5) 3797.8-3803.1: 15.18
